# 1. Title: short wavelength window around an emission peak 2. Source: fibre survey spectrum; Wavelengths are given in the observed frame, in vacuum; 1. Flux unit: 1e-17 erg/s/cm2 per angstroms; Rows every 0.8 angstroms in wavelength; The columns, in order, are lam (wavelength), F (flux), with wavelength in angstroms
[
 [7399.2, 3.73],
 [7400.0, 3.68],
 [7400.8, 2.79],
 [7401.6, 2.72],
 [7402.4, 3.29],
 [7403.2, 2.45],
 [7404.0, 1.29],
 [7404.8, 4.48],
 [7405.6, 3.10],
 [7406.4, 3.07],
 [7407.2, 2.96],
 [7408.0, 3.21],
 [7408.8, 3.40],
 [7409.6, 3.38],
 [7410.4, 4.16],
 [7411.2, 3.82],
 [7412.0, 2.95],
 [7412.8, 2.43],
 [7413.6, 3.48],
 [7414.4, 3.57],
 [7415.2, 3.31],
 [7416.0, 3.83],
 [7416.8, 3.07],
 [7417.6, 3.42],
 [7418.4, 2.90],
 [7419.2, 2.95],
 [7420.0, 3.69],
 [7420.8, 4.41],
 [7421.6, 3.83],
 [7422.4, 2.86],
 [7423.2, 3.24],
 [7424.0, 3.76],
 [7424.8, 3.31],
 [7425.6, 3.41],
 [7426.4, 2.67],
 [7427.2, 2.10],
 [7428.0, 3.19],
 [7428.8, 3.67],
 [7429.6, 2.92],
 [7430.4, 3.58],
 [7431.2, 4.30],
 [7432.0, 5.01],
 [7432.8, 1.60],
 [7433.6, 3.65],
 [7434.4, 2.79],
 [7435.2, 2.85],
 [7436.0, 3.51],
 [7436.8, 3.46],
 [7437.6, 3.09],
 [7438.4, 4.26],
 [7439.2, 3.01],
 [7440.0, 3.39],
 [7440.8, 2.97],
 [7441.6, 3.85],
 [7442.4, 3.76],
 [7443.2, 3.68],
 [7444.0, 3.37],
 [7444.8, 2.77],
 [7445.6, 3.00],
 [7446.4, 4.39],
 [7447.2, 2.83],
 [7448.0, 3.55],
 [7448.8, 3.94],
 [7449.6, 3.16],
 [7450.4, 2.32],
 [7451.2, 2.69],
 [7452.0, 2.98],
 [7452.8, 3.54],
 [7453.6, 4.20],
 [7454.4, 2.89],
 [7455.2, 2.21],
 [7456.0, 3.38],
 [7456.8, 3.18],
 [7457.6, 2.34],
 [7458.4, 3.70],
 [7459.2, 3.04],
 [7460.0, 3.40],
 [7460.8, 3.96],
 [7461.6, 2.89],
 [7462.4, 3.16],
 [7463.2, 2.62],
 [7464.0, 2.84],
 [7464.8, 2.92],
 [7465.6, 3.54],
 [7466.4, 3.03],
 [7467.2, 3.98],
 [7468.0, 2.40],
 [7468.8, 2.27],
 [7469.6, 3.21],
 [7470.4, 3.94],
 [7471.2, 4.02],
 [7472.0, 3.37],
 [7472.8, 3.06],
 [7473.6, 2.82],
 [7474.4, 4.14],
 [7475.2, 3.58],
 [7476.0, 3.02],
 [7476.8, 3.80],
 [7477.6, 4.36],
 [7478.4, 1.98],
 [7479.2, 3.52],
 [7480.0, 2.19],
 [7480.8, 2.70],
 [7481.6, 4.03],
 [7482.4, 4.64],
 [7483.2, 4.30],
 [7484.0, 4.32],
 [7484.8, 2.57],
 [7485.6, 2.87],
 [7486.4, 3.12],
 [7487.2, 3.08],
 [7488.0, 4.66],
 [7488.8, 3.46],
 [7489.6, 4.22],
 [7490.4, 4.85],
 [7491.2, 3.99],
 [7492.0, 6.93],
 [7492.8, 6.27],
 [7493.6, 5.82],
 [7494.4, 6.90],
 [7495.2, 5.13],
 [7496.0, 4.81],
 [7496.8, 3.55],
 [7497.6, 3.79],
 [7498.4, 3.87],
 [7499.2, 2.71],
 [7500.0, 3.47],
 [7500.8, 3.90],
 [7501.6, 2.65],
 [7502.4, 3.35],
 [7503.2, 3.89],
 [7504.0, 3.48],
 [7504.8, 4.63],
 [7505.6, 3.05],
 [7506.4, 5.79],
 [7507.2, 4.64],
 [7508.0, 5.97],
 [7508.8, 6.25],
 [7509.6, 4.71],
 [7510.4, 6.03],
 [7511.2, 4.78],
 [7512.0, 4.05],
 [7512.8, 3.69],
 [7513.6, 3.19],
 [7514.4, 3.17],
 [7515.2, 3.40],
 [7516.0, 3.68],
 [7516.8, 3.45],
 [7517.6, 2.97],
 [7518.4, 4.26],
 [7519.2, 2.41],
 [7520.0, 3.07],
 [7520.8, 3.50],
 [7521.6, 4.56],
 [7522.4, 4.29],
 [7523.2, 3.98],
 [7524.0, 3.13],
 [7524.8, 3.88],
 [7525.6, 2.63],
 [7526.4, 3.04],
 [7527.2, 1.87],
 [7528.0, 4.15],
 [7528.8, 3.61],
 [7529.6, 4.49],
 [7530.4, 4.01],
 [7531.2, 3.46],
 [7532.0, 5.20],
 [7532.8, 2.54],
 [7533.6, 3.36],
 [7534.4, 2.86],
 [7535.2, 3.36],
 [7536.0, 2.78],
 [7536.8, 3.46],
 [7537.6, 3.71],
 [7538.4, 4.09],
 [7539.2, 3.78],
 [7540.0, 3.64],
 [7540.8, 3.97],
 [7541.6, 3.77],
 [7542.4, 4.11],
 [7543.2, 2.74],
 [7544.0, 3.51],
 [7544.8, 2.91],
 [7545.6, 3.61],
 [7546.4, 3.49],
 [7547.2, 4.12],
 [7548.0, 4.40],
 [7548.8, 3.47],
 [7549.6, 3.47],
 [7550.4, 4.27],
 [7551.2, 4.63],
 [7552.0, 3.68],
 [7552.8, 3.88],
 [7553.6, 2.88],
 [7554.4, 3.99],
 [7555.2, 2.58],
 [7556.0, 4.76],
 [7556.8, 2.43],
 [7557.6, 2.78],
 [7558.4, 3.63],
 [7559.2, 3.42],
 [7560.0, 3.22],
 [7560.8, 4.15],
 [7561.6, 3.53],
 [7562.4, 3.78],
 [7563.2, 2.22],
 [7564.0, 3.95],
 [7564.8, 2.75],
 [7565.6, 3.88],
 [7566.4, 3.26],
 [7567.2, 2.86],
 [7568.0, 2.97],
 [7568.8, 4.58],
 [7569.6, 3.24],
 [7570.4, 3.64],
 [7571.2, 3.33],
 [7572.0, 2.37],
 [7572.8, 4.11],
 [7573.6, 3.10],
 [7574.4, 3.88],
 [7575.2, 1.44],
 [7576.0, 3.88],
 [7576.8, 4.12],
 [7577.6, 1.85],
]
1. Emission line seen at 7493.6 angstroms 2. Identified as [S II] 6716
